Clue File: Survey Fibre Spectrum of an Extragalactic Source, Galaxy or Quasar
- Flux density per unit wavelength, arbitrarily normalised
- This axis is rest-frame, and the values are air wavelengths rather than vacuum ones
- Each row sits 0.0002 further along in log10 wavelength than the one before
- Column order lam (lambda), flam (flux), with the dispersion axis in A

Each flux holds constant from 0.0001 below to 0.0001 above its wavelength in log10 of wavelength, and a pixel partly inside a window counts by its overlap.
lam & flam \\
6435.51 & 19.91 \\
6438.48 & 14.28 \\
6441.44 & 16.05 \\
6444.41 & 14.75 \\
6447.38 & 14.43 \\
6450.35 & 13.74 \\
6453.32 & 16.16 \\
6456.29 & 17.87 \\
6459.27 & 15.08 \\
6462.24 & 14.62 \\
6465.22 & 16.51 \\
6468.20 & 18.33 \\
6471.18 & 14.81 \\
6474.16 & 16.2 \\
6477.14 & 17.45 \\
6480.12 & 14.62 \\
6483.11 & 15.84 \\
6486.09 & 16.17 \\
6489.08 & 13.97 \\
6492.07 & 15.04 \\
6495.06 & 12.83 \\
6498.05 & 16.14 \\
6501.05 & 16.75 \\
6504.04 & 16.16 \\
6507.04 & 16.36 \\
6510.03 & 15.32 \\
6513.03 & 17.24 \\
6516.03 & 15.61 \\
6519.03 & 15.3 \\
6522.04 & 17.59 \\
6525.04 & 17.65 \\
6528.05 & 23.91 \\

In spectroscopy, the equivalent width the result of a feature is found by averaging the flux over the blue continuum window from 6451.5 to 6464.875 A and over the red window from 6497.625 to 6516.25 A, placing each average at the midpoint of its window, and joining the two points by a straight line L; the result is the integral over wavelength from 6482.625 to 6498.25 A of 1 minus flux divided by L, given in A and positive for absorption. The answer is 1.26 A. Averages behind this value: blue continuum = 15.9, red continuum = 16.3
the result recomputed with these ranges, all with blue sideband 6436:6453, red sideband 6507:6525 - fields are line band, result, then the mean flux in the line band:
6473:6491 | 0.1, 15.7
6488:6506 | 0.9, 15.2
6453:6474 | -1.1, 16.2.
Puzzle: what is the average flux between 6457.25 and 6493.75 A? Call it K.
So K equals 15.7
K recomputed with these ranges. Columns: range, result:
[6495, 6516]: 16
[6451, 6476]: 16.1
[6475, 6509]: 15.6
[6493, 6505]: 15.4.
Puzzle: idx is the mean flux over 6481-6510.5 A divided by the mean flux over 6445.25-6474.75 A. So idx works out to 1.0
